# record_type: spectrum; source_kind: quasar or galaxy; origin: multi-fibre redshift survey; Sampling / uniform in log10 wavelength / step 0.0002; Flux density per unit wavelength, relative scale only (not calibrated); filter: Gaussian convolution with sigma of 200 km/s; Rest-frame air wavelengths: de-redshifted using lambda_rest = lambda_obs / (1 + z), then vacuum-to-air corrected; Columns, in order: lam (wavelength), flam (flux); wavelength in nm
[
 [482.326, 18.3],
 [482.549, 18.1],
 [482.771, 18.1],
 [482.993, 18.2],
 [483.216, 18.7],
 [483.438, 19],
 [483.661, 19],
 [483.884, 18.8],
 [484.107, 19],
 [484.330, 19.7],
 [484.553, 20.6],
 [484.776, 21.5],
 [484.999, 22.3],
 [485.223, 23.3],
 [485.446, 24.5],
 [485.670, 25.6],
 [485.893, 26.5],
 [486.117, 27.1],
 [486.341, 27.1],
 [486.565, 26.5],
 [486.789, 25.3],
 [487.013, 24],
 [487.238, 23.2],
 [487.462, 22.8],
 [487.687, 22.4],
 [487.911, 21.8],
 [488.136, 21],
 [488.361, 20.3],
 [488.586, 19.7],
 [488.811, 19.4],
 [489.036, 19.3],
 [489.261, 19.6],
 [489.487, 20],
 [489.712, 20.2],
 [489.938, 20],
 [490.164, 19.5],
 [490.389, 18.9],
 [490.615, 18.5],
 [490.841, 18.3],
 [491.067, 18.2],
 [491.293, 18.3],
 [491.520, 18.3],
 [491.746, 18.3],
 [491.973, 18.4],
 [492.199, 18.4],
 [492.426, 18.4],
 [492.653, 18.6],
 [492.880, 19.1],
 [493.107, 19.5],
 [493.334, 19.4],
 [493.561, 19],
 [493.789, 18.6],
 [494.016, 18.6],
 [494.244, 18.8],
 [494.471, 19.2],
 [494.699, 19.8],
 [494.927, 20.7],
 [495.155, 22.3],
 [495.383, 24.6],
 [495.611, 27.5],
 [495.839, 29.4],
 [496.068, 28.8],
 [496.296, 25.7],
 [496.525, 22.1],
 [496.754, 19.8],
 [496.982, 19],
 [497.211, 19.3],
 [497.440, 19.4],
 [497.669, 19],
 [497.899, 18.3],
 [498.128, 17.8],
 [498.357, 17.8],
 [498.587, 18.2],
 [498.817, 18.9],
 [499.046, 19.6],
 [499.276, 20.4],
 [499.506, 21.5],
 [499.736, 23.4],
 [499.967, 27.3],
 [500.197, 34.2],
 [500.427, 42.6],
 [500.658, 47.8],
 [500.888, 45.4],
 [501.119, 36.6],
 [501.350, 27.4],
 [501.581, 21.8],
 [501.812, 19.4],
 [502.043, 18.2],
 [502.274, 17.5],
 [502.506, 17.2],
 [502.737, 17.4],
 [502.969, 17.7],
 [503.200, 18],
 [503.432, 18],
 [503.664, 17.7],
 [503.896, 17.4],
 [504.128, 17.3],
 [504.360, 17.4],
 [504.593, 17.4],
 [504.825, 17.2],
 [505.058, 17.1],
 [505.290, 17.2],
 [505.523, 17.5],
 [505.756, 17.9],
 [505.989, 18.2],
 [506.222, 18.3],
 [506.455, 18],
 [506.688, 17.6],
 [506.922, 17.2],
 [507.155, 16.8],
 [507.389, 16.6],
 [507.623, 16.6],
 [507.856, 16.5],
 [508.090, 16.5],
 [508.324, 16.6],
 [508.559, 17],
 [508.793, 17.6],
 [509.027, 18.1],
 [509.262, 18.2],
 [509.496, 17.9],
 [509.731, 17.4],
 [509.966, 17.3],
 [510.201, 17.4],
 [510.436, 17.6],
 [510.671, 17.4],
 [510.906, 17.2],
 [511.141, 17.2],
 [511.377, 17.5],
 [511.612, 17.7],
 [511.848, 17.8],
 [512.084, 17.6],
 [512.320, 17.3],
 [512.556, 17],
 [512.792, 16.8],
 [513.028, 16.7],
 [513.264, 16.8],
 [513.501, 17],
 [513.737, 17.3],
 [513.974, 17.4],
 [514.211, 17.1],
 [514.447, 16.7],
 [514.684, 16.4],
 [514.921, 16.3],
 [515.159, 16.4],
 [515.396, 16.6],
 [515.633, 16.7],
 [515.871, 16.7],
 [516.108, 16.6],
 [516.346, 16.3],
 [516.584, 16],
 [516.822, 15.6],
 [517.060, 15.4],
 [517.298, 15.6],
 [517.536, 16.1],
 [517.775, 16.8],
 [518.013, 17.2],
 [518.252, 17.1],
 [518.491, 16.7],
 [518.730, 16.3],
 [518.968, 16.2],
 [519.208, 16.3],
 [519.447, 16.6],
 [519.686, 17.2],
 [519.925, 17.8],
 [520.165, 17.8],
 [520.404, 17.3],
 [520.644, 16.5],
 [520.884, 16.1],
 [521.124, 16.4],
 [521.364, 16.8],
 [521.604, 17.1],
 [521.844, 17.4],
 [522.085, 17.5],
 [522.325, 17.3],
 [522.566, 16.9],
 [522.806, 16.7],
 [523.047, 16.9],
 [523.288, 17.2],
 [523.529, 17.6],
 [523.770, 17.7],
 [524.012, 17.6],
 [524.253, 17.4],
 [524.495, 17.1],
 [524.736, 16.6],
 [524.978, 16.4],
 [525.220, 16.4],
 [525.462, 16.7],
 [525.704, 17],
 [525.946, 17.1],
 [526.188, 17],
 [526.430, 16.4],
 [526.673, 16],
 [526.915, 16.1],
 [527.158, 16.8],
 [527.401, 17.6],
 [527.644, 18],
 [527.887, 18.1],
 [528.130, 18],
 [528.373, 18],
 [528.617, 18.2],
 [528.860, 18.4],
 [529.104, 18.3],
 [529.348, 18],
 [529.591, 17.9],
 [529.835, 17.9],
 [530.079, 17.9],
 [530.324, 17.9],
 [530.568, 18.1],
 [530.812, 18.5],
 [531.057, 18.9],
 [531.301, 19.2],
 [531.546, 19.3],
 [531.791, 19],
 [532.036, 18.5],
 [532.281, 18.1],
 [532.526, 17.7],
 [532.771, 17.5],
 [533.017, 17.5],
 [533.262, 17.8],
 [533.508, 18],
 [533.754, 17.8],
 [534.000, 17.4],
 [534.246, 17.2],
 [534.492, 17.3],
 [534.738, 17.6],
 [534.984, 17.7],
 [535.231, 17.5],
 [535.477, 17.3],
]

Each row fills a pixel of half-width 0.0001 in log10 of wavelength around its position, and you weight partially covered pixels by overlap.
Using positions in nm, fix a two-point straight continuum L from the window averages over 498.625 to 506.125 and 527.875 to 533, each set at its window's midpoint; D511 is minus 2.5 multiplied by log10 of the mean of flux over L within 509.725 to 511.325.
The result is 0.22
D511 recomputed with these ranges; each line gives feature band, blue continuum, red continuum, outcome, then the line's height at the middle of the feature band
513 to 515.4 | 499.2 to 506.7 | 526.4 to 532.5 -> 0.218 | 20.5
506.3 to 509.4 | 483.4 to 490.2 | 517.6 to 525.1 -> 0.104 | 18.9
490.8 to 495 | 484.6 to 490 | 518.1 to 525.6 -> 0.155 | 21.7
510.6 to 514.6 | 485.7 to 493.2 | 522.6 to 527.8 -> 0.070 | 18.3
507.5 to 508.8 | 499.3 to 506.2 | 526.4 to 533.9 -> 0.288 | 21.8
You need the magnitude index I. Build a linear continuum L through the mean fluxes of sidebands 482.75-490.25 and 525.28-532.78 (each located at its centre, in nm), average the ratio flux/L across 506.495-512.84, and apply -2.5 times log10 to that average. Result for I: 0.13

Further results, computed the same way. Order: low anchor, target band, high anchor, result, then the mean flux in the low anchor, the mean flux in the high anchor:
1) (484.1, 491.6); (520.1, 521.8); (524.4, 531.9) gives 0.09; 21.6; 17.6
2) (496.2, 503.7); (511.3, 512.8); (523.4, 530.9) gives 0.18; 23.2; 17.4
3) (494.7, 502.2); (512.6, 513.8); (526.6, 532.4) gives 0.26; 24.7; 18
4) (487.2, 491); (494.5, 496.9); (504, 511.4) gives -0.24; 20.2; 17.4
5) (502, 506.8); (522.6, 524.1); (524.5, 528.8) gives 0.00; 17.6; 17.1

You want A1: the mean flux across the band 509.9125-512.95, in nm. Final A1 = 17.4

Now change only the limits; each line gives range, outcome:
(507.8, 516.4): 17.1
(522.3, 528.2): 17.1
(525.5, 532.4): 17.9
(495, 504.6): 23.1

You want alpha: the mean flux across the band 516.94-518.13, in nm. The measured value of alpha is 16.2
